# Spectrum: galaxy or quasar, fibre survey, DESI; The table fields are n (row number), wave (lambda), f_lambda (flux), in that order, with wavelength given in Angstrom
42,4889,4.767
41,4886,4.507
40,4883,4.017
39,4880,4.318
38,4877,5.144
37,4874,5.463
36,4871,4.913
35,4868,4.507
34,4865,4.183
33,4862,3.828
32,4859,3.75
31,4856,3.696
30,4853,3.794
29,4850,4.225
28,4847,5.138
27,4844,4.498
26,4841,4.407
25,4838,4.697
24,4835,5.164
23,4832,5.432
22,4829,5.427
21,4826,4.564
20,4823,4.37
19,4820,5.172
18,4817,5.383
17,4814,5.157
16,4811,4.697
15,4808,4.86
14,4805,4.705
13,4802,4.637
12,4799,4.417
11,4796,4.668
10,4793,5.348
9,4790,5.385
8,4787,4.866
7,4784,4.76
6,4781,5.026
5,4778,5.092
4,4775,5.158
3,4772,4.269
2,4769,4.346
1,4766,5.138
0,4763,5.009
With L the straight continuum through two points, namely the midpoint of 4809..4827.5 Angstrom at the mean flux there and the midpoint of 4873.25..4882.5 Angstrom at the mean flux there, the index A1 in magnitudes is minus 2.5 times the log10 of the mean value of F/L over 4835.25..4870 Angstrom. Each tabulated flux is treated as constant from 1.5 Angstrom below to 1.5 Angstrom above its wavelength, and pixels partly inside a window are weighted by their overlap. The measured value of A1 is 0.13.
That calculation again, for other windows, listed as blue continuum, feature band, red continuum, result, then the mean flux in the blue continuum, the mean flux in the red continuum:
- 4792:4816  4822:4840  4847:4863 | -0.13 mag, 4.81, 3.98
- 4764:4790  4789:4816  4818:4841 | 0.01 mag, 4.87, 4.95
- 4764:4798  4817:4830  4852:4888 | -0.06 mag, 4.91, 4.36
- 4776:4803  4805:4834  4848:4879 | -0.07 mag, 4.92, 4.36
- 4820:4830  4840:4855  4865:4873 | 0.08 mag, 4.81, 4.66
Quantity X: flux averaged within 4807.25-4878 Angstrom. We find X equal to 4.68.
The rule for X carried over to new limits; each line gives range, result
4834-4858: 4.42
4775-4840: 4.94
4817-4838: 5.02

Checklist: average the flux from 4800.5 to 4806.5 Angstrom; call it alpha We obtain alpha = 4.67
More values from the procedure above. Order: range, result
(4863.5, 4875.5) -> 4.77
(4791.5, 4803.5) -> 4.77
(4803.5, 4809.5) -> 4.78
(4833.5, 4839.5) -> 4.93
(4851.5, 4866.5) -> 3.85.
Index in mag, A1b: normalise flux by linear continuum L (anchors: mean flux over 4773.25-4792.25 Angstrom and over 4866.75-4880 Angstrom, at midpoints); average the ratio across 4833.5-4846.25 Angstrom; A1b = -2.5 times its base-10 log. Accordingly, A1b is 0.06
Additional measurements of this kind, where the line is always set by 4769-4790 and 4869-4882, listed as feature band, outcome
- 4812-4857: 0.03 mag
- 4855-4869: 0.22 mag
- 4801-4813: 0.03 mag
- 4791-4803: 0.02 mag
